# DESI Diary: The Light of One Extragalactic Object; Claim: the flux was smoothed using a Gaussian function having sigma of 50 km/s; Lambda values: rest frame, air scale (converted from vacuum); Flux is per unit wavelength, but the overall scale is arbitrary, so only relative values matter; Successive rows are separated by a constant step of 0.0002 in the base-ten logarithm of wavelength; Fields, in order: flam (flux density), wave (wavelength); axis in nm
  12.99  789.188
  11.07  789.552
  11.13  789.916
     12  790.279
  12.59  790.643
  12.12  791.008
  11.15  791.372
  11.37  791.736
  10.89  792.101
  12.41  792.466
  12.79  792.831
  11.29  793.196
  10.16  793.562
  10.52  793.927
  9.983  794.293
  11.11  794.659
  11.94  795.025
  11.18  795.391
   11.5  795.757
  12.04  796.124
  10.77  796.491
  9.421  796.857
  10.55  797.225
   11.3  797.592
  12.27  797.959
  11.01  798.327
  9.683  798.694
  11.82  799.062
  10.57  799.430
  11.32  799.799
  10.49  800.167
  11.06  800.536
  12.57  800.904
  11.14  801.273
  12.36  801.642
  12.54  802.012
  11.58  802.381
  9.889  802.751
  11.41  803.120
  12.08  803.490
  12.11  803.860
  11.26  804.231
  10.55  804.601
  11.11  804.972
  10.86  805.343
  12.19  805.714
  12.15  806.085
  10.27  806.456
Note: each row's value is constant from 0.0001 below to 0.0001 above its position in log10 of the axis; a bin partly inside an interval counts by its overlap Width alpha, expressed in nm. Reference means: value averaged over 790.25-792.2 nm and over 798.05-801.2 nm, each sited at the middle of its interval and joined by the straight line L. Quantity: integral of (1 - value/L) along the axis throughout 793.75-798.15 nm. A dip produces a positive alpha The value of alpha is 0.12 nm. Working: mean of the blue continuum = 11.7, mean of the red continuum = 11.1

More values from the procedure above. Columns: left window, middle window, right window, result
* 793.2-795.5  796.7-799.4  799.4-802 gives 0.085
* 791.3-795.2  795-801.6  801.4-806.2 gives 0.130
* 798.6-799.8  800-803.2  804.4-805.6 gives -0.168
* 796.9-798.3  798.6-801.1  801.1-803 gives 0.043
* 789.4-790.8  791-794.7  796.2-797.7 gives 0.012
